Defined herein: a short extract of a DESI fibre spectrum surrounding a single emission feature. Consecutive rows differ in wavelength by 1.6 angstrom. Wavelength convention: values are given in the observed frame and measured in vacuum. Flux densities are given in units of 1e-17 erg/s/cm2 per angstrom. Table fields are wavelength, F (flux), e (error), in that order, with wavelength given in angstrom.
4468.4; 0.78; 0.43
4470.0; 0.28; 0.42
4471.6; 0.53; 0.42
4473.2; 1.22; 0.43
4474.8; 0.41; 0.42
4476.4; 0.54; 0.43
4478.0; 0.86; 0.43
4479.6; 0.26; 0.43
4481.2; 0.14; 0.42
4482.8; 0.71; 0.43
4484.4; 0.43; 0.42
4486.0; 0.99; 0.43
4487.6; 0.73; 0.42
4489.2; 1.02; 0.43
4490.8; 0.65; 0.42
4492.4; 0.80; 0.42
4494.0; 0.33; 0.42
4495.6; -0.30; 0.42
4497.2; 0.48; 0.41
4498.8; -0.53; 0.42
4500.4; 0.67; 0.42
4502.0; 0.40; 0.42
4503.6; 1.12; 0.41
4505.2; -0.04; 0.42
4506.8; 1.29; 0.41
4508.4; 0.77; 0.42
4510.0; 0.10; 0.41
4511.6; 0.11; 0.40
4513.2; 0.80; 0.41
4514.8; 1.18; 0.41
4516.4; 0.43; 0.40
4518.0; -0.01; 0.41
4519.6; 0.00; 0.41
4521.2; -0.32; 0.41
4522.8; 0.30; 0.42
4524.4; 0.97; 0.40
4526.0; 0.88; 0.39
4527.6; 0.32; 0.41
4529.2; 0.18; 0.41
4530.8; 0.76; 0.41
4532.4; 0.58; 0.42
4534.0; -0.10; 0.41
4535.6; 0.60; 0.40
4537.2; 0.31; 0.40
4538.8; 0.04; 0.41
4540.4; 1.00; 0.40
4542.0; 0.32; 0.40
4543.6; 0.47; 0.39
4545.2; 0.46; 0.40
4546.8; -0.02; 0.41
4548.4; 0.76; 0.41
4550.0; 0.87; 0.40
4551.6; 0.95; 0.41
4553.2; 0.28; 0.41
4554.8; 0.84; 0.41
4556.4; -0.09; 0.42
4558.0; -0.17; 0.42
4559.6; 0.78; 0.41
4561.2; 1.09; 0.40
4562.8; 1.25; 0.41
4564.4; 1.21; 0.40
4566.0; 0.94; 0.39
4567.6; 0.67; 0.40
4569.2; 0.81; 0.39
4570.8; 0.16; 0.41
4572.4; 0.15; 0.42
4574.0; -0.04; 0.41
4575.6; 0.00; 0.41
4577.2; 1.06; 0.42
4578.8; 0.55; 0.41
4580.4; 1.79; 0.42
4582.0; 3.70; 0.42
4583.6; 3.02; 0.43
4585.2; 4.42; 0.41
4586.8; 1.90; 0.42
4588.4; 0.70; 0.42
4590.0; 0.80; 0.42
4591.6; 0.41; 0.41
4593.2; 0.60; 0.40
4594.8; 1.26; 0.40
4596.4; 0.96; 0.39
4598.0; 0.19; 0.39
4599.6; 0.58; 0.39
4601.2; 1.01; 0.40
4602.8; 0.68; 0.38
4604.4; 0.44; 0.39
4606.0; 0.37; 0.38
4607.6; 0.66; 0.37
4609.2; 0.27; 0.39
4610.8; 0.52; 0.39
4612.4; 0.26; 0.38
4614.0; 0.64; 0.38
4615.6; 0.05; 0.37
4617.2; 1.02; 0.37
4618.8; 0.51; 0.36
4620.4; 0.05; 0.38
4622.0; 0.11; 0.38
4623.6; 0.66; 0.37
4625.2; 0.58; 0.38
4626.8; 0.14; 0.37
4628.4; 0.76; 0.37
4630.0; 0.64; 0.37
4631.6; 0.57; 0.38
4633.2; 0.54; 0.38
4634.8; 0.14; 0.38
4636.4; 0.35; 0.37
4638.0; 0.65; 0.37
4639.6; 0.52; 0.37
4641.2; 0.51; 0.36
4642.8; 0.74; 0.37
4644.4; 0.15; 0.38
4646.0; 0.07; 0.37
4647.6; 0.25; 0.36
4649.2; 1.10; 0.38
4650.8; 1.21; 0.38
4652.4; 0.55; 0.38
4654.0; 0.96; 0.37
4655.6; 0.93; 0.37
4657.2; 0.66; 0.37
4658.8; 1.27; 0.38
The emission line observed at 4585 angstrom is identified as [O II]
